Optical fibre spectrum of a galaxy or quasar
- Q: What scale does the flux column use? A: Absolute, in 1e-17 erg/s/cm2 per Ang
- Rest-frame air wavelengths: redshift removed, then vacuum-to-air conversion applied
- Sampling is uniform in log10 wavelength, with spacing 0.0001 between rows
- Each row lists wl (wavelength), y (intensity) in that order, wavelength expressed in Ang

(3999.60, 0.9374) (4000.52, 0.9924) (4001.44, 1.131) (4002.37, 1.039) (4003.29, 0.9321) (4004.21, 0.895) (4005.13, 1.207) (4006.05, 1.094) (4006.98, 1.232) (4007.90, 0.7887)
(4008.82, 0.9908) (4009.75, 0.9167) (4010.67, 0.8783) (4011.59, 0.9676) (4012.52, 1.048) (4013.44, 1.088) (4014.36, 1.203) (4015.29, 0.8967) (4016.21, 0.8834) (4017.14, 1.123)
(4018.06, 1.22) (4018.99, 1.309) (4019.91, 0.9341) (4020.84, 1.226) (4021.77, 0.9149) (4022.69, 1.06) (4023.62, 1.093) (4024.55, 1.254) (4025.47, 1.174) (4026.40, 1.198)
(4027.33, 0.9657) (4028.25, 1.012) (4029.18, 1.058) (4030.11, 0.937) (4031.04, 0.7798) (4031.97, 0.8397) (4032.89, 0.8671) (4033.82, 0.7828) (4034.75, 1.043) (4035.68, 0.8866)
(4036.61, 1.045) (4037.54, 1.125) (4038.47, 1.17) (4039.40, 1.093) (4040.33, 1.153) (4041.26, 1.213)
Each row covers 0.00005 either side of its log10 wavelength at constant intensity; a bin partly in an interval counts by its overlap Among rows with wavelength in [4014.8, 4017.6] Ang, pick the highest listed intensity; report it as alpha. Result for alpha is 1.123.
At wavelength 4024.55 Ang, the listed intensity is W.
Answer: 1.254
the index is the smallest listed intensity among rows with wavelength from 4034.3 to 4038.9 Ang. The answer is 0.8866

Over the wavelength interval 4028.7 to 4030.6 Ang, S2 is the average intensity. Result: 0.991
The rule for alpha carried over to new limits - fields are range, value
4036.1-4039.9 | 1.17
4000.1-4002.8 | 1.131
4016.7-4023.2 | 1.309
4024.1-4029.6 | 1.254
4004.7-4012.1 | 1.232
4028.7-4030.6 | 1.058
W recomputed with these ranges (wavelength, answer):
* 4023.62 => 1.093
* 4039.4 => 1.093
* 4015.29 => 0.8967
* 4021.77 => 0.9149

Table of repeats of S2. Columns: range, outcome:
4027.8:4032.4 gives 0.924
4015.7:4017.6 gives 1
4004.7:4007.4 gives 1.17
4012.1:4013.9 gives 1.07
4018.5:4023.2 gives 1.09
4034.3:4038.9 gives 1.05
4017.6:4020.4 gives 1.15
